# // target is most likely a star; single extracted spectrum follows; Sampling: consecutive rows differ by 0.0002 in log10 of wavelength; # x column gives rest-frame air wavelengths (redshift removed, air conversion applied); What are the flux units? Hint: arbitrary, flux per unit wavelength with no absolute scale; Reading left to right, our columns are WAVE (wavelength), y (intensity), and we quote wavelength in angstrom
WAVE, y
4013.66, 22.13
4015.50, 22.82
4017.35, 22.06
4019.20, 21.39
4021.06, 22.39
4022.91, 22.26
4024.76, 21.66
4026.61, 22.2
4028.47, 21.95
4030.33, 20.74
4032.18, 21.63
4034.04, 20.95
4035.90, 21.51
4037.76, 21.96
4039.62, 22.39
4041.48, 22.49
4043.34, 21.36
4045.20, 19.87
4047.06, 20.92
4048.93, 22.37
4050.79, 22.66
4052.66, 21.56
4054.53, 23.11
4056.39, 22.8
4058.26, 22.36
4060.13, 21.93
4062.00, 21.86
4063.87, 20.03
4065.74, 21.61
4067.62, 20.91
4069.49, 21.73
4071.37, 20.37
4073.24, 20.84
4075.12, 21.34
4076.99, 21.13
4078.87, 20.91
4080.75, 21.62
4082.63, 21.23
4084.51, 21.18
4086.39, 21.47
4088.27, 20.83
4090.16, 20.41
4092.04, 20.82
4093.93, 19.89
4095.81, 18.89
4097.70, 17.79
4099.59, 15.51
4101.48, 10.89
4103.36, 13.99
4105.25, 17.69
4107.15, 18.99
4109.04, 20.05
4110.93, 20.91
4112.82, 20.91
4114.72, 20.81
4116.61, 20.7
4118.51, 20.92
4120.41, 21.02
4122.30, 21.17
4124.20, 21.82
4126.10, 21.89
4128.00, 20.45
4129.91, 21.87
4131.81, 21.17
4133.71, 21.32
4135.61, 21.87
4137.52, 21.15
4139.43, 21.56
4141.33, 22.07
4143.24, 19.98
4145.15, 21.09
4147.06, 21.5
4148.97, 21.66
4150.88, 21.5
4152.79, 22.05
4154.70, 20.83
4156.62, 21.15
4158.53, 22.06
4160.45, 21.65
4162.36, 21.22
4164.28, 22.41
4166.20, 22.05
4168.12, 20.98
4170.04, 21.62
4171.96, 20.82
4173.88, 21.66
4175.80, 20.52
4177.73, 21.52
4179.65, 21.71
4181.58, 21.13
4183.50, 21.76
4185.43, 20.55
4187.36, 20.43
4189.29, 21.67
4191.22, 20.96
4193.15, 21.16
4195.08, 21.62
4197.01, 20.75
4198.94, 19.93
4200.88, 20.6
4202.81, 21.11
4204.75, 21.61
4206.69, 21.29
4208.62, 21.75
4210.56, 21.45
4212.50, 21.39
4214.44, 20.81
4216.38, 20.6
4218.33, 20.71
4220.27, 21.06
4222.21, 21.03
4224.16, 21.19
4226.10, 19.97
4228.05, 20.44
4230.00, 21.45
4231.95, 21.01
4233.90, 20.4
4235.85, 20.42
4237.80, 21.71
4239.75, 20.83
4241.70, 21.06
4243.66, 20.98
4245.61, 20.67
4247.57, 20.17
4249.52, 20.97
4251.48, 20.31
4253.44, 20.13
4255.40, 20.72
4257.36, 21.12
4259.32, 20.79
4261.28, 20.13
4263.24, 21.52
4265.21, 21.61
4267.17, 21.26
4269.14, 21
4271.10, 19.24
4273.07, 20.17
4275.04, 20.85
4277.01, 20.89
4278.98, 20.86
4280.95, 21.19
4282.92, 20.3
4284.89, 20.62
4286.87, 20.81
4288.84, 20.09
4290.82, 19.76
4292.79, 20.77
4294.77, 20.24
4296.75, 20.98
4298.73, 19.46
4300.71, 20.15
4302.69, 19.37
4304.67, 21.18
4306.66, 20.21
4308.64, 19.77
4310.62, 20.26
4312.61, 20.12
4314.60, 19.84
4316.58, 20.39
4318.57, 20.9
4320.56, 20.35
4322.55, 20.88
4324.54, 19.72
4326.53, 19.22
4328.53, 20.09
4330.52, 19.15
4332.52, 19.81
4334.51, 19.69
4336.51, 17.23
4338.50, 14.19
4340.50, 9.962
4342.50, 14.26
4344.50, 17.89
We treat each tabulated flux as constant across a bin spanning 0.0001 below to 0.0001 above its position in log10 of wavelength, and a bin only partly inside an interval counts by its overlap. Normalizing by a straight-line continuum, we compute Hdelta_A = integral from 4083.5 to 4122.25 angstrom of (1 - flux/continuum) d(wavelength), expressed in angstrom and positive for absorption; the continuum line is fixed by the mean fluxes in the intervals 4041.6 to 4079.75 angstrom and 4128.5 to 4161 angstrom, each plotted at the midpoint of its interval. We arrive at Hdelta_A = 4.0 angstrom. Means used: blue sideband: 21.5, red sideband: 21.4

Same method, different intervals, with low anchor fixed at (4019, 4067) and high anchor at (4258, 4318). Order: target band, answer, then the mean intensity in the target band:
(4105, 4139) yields 0.7 angstrom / 20.9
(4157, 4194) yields -0.5 angstrom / 21.4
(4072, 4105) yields 3.4 angstrom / 19.3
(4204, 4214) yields -0.3 angstrom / 21.5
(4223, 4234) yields 0.0 angstrom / 20.8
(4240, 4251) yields 0.0 angstrom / 20.8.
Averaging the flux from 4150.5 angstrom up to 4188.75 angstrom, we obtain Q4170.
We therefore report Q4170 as 21.4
